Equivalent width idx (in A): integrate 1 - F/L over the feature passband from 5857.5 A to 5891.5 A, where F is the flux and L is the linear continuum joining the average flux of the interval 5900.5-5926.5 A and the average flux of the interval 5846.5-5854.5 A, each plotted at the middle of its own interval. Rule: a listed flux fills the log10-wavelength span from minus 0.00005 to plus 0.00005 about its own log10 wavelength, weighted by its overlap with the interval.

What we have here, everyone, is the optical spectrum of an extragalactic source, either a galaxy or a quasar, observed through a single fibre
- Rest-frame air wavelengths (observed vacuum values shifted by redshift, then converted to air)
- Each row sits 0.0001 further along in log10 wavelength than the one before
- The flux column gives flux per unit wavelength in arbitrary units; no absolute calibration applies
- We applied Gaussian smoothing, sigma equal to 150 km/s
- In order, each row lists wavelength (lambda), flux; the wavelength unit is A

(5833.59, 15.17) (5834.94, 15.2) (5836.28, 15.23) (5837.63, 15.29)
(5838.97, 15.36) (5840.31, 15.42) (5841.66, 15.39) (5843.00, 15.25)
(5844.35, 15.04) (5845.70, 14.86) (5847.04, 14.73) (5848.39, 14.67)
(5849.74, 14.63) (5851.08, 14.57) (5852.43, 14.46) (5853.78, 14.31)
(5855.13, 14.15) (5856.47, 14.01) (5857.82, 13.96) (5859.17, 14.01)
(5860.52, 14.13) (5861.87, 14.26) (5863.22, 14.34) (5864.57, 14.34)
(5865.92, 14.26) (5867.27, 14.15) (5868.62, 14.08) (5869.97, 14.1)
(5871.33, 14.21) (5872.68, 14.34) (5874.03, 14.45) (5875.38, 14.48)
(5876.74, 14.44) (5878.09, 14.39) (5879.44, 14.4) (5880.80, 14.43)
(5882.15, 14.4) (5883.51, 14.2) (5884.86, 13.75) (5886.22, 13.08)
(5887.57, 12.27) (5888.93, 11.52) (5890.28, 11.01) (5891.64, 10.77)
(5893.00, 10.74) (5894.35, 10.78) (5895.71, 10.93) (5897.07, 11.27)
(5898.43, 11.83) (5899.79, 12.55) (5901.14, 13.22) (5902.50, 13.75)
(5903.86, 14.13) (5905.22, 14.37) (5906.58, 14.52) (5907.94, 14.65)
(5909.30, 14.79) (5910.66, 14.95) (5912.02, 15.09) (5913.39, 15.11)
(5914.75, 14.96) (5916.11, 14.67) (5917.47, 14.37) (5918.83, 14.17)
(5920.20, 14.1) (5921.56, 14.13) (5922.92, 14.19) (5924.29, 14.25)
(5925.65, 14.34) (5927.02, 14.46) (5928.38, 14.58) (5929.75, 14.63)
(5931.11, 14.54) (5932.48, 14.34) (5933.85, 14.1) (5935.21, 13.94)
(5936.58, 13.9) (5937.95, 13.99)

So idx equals 1.6 A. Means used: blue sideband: 14.5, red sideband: 14.4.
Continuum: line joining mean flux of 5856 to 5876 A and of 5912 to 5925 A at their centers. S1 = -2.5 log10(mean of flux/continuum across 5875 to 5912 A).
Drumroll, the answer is 0.09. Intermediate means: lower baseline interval 14.2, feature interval 13.2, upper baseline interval 14.5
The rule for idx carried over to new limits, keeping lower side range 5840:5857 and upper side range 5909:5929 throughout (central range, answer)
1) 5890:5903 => 2.60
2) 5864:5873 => 0.28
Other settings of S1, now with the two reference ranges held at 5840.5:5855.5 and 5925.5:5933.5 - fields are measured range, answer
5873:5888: 0.04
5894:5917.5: 0.07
